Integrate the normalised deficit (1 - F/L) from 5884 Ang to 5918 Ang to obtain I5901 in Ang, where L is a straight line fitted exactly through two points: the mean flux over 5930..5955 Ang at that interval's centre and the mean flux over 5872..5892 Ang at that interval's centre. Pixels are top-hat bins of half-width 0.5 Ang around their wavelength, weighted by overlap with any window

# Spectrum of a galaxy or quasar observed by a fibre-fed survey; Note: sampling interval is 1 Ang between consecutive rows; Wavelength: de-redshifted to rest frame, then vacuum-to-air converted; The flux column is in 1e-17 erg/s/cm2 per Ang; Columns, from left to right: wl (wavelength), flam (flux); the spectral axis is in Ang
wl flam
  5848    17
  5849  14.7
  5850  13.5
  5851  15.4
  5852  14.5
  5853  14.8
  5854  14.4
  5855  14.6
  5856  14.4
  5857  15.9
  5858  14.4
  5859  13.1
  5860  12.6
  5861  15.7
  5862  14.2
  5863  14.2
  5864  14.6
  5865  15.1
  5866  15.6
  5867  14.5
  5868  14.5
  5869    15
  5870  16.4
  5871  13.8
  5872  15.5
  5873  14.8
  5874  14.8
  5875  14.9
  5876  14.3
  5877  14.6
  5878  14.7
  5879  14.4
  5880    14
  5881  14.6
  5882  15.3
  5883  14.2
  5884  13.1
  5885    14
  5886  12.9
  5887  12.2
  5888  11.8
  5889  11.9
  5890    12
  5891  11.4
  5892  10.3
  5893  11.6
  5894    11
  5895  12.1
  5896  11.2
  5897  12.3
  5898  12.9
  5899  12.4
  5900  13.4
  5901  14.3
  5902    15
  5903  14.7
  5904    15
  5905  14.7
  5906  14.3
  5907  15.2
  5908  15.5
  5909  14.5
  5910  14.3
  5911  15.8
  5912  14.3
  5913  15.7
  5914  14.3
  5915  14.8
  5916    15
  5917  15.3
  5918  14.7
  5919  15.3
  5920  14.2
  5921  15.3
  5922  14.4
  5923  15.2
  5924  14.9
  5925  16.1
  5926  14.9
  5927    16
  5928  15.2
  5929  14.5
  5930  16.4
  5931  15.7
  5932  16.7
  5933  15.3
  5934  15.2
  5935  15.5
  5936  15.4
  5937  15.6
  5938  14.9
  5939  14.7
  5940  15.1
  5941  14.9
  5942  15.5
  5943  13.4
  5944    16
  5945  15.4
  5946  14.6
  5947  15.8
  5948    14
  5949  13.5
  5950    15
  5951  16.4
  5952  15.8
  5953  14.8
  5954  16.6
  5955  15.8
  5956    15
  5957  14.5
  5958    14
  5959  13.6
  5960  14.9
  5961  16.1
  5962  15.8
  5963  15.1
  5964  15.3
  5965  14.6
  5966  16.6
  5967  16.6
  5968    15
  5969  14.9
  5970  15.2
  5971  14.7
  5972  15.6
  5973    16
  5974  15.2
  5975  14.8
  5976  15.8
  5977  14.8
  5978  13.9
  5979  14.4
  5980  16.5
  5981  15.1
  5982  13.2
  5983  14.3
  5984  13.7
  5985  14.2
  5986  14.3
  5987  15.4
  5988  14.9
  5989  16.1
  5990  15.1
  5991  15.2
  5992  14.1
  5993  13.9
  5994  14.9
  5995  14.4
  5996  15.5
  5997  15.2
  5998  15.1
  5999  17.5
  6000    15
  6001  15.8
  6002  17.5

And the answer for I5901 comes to 1.5 Ang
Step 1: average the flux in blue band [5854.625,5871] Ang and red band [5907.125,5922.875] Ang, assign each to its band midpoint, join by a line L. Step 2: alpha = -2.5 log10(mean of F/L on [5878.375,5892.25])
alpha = 0.132 mag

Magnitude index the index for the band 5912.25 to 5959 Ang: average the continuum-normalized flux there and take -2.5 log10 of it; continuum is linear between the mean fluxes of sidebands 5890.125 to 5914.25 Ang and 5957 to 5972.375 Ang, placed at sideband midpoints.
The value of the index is -0.05 mag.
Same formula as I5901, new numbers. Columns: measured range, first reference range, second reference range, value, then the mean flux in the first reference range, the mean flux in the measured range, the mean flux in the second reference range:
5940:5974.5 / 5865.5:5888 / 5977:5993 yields -1.4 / 14.4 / 15.2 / 14.7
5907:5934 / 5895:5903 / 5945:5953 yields -2.4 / 13.1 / 15.2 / 15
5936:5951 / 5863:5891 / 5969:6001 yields -0.3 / 14.2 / 15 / 15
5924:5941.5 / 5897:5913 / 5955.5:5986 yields -0.9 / 14.4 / 15.4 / 15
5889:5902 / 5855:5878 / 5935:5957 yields 2.3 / 14.7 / 12.2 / 15.1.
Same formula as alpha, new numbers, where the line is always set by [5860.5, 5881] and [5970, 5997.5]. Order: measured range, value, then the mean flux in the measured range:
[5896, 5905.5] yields 0.08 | 13.7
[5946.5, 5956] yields -0.03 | 15.3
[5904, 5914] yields -0.01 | 14.9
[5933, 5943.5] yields -0.01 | 15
